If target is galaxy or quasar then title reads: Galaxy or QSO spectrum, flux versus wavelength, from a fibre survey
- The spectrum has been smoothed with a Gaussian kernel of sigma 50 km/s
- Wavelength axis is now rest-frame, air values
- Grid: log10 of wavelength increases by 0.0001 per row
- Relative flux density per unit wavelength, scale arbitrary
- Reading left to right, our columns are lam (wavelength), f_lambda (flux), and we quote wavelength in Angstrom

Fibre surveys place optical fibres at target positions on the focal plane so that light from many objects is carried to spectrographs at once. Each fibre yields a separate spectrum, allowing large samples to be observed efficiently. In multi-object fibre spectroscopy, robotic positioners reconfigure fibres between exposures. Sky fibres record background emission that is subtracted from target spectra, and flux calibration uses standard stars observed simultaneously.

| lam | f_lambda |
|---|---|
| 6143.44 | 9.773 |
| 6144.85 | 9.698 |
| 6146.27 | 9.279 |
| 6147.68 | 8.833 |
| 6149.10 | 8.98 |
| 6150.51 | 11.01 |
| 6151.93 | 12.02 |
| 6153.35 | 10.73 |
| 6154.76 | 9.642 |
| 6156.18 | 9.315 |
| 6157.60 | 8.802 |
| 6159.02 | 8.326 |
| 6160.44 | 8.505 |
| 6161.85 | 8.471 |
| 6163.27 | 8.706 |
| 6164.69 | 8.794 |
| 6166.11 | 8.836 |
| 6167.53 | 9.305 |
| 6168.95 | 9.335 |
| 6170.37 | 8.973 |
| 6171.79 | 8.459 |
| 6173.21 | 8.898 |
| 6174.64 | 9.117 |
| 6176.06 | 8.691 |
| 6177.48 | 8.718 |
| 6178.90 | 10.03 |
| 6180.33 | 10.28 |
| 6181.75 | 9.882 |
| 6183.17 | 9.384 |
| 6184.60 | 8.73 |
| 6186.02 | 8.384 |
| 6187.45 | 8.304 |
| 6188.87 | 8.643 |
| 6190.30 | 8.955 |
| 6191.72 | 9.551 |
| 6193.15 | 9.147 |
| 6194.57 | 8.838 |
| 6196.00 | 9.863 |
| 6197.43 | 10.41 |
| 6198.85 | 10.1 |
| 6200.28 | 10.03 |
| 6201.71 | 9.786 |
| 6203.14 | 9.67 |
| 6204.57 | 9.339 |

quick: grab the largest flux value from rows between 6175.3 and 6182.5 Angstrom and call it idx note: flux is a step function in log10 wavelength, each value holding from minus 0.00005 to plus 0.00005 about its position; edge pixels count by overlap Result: 10.28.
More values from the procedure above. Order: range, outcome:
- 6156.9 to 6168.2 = 9.305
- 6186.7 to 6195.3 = 9.551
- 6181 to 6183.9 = 9.882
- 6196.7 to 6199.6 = 10.41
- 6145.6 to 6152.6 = 12.02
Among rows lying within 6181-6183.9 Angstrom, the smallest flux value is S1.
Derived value 9.384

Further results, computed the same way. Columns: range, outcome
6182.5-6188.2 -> 8.304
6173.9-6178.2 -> 8.691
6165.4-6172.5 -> 8.459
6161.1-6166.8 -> 8.471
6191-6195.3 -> 8.838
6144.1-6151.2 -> 8.833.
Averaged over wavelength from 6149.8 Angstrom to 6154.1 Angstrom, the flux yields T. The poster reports 11.2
